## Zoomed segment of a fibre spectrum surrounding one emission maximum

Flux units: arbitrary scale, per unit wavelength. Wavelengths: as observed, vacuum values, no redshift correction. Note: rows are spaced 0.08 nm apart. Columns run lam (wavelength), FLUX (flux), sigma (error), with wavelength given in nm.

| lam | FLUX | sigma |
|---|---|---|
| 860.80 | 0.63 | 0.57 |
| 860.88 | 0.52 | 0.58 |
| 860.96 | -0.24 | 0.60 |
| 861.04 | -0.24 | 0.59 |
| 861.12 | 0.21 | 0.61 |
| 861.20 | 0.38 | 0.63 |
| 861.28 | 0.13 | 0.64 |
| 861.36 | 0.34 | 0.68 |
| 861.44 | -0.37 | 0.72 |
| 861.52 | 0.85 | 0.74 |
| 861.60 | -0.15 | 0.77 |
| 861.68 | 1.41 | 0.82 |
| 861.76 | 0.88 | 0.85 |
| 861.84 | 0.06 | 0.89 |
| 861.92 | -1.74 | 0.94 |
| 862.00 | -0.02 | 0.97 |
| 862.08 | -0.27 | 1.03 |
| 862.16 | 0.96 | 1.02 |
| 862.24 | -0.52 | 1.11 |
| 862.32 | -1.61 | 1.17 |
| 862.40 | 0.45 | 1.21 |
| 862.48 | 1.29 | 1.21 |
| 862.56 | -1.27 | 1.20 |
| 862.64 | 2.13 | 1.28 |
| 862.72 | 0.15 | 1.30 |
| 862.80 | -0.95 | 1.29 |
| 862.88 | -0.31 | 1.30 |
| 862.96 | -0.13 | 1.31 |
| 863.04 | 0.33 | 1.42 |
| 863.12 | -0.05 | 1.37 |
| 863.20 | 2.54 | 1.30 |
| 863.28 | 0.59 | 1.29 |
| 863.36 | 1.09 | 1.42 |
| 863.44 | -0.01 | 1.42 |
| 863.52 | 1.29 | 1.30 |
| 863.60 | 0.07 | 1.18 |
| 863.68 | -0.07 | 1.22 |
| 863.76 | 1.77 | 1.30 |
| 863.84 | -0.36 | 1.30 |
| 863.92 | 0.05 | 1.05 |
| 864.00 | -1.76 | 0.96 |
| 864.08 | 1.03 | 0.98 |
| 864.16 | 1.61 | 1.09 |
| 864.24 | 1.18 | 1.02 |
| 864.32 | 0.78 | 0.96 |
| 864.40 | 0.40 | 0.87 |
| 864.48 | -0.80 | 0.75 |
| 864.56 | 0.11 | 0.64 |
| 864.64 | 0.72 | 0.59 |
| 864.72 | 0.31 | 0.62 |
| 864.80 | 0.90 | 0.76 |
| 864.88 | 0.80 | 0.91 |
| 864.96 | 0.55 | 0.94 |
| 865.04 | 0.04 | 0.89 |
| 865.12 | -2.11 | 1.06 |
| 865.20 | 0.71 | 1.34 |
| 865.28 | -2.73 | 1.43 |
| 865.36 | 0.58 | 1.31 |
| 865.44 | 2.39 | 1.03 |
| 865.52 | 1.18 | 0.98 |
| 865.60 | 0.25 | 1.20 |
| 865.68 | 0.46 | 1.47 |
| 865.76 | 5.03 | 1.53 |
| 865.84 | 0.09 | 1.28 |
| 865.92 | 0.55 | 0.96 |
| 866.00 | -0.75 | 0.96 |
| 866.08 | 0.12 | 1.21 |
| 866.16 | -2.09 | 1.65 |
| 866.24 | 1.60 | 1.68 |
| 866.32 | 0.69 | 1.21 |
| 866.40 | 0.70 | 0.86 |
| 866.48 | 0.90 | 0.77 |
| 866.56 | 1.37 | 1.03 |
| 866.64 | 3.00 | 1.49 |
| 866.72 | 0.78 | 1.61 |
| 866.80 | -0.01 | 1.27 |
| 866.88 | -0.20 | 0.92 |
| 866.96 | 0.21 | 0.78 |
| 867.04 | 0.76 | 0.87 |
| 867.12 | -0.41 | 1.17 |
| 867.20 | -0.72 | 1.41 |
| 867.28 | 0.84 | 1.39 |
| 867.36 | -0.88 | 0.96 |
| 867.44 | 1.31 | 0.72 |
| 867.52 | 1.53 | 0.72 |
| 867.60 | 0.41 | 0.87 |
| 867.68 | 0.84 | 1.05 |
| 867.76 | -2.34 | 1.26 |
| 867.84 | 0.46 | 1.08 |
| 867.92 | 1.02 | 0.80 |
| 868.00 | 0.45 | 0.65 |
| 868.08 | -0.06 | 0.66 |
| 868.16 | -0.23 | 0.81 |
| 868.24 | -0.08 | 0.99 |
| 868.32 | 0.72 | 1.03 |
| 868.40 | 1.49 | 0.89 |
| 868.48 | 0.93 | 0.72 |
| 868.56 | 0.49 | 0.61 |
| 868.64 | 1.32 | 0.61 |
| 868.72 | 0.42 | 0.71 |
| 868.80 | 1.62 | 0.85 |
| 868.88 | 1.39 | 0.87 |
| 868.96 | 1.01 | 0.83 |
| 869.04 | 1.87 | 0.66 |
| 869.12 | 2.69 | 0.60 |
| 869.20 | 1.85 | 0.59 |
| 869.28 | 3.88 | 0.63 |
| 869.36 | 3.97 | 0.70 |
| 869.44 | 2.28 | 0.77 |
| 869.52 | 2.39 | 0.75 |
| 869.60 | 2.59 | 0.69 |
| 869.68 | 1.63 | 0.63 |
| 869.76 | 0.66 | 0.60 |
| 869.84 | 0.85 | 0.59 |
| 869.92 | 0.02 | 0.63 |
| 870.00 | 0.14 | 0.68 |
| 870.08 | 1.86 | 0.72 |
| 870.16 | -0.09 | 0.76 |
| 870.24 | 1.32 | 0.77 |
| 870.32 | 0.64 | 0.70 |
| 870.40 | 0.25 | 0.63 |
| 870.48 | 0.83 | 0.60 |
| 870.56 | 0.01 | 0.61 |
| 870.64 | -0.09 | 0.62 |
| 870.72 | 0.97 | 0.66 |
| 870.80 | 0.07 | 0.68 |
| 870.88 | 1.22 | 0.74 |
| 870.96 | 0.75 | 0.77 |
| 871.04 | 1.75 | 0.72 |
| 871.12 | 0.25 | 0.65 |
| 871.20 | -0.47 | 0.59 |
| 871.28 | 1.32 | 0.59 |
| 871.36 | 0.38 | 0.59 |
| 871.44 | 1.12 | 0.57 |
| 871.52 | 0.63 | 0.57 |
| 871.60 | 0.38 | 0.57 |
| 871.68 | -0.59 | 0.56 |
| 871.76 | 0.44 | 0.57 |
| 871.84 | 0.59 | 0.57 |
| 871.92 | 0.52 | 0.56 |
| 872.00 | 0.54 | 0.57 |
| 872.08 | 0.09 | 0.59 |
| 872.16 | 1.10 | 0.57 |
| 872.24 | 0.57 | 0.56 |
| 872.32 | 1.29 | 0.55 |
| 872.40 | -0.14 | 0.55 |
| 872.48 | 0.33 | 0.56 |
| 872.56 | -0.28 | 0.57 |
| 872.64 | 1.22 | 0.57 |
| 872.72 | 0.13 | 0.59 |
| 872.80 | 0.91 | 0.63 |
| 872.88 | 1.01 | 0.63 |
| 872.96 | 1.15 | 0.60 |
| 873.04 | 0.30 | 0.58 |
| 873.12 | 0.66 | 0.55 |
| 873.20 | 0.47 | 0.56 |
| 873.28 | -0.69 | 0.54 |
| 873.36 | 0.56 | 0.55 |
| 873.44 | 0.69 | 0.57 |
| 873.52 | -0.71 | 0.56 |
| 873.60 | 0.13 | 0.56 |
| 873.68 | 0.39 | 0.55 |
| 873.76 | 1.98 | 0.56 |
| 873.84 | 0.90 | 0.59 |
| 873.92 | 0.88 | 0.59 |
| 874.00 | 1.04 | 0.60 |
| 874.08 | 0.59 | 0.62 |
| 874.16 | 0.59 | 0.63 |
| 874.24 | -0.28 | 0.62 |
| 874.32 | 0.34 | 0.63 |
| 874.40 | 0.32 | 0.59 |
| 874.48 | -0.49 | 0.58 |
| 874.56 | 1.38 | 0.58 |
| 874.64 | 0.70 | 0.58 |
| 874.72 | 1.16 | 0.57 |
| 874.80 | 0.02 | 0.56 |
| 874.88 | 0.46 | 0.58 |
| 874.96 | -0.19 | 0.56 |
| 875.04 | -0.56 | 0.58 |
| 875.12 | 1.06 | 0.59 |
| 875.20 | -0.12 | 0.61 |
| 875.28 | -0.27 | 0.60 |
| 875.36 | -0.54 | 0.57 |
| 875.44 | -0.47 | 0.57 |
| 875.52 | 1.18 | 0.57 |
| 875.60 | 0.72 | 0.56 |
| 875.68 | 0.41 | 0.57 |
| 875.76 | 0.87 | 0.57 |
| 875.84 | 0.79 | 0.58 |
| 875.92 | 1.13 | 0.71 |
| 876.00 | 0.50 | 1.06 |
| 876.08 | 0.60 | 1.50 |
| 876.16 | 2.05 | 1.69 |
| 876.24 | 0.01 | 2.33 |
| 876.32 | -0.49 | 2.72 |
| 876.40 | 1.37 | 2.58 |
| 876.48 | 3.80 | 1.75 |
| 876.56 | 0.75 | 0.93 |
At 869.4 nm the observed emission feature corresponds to Hgamma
